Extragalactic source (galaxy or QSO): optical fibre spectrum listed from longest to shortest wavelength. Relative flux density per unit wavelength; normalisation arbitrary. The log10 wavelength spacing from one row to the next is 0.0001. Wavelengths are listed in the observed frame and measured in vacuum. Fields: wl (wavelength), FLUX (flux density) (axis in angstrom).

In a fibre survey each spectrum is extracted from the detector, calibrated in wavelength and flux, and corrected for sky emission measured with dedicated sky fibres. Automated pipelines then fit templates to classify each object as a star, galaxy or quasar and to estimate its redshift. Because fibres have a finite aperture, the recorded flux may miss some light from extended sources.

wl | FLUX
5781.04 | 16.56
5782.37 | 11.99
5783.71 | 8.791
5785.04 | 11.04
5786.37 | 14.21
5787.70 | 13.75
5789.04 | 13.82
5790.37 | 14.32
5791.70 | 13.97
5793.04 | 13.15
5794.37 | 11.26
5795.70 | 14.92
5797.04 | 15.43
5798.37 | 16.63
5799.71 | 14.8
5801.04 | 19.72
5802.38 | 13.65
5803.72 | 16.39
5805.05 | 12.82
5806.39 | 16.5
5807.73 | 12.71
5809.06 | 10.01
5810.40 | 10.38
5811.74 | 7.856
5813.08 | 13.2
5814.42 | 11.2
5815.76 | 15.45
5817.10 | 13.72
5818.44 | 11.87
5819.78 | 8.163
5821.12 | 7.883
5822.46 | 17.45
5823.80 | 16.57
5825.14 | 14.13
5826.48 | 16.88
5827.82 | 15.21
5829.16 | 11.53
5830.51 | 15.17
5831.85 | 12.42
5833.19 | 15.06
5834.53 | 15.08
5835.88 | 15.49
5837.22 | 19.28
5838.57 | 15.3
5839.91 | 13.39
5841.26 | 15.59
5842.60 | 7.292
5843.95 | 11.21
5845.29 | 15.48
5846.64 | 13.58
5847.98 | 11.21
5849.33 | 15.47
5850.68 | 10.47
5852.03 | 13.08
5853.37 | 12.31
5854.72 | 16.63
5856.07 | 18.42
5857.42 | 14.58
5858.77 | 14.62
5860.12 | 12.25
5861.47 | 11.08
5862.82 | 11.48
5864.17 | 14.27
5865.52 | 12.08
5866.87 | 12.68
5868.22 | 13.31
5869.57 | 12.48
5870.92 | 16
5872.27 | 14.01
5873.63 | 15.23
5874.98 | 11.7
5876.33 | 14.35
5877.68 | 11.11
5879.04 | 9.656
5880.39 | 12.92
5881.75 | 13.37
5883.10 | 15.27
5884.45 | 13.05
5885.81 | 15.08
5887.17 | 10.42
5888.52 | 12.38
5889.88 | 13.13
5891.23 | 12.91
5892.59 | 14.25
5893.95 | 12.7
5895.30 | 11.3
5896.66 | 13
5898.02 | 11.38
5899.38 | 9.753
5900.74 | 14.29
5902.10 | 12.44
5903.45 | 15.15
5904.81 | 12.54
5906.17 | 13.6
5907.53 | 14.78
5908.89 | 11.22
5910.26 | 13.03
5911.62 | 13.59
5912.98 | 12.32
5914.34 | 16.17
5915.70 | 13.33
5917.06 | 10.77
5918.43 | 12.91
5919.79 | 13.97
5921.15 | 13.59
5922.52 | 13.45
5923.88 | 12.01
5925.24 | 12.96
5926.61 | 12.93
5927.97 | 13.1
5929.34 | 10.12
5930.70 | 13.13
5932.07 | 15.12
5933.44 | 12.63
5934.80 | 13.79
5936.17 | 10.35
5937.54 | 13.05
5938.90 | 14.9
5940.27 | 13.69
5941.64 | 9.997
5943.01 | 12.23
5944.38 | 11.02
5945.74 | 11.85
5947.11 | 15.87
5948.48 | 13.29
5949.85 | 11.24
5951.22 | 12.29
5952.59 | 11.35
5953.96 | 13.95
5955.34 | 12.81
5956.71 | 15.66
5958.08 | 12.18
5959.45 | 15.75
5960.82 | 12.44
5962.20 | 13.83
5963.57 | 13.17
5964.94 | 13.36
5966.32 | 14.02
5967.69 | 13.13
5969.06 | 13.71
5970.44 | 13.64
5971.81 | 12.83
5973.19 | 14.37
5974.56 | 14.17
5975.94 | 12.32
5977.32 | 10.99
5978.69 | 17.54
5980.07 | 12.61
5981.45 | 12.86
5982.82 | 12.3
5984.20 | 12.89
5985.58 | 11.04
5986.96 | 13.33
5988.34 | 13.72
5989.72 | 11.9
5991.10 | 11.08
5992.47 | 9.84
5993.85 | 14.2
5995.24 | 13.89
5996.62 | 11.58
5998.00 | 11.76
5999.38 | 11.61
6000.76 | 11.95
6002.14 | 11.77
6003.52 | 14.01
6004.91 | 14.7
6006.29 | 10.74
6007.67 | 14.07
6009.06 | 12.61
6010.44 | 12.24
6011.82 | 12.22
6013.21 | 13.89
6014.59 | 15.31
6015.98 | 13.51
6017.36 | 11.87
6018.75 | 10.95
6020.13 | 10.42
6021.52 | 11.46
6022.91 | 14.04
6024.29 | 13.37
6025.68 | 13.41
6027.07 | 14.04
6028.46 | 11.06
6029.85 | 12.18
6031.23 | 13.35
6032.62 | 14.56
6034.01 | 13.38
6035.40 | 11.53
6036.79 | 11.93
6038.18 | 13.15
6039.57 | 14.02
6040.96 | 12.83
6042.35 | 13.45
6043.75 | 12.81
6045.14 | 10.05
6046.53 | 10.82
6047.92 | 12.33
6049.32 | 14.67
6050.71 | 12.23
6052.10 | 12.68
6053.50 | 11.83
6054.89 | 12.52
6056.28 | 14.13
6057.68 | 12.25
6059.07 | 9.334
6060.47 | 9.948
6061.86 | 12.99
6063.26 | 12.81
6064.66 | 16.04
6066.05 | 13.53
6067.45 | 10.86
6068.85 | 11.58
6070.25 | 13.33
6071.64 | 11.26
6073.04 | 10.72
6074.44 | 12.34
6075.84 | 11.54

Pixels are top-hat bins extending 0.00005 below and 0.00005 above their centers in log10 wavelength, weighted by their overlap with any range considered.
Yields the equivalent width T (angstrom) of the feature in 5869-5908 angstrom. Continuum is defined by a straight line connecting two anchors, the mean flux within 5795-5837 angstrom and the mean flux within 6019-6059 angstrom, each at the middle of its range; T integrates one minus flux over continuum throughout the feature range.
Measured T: 1.22 angstrom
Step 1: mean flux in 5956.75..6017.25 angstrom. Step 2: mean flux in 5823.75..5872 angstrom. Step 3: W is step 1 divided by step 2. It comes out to 0.9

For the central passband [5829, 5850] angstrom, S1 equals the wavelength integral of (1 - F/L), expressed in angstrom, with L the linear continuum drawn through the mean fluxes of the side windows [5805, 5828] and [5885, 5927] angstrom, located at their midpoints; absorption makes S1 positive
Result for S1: -1.8 angstrom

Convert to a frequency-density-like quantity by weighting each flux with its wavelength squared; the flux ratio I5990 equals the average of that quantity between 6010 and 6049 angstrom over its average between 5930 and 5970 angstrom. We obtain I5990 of 1.0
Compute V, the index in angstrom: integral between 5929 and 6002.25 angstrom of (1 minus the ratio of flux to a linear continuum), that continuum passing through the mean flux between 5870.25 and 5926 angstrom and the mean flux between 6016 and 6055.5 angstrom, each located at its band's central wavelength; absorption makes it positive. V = -0.4 angstrom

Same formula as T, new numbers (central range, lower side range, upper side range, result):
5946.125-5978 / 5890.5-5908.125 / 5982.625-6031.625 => -1.5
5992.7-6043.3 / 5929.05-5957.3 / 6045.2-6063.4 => -1.8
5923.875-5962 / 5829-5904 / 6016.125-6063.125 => 0.2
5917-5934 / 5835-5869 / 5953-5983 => 0.8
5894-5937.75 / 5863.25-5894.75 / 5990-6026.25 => 0.3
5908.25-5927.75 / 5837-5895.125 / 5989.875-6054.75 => 0.1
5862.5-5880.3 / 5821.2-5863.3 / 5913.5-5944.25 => 0.9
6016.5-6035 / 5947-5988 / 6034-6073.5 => 0.1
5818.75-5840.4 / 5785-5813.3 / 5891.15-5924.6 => -1.2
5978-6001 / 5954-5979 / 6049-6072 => 1.3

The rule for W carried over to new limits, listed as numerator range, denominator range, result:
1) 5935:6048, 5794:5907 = 0.95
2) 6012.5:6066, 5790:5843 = 0.92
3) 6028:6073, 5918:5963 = 0.96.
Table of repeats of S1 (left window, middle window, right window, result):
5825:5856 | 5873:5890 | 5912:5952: 0.8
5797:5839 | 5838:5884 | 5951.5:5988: 1.7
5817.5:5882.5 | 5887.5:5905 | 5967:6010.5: 0.8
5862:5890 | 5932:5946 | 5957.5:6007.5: 0.5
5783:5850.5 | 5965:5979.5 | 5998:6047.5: -0.9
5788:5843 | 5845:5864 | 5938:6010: 0.0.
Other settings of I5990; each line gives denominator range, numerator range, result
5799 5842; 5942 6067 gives 0.98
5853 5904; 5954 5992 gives 1.04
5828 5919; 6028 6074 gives 0.99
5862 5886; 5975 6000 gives 0.99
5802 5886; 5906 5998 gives 1.00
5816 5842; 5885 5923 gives 0.94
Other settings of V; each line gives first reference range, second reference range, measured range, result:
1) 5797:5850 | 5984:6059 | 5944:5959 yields 0.1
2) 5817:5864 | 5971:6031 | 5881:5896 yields 0.4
